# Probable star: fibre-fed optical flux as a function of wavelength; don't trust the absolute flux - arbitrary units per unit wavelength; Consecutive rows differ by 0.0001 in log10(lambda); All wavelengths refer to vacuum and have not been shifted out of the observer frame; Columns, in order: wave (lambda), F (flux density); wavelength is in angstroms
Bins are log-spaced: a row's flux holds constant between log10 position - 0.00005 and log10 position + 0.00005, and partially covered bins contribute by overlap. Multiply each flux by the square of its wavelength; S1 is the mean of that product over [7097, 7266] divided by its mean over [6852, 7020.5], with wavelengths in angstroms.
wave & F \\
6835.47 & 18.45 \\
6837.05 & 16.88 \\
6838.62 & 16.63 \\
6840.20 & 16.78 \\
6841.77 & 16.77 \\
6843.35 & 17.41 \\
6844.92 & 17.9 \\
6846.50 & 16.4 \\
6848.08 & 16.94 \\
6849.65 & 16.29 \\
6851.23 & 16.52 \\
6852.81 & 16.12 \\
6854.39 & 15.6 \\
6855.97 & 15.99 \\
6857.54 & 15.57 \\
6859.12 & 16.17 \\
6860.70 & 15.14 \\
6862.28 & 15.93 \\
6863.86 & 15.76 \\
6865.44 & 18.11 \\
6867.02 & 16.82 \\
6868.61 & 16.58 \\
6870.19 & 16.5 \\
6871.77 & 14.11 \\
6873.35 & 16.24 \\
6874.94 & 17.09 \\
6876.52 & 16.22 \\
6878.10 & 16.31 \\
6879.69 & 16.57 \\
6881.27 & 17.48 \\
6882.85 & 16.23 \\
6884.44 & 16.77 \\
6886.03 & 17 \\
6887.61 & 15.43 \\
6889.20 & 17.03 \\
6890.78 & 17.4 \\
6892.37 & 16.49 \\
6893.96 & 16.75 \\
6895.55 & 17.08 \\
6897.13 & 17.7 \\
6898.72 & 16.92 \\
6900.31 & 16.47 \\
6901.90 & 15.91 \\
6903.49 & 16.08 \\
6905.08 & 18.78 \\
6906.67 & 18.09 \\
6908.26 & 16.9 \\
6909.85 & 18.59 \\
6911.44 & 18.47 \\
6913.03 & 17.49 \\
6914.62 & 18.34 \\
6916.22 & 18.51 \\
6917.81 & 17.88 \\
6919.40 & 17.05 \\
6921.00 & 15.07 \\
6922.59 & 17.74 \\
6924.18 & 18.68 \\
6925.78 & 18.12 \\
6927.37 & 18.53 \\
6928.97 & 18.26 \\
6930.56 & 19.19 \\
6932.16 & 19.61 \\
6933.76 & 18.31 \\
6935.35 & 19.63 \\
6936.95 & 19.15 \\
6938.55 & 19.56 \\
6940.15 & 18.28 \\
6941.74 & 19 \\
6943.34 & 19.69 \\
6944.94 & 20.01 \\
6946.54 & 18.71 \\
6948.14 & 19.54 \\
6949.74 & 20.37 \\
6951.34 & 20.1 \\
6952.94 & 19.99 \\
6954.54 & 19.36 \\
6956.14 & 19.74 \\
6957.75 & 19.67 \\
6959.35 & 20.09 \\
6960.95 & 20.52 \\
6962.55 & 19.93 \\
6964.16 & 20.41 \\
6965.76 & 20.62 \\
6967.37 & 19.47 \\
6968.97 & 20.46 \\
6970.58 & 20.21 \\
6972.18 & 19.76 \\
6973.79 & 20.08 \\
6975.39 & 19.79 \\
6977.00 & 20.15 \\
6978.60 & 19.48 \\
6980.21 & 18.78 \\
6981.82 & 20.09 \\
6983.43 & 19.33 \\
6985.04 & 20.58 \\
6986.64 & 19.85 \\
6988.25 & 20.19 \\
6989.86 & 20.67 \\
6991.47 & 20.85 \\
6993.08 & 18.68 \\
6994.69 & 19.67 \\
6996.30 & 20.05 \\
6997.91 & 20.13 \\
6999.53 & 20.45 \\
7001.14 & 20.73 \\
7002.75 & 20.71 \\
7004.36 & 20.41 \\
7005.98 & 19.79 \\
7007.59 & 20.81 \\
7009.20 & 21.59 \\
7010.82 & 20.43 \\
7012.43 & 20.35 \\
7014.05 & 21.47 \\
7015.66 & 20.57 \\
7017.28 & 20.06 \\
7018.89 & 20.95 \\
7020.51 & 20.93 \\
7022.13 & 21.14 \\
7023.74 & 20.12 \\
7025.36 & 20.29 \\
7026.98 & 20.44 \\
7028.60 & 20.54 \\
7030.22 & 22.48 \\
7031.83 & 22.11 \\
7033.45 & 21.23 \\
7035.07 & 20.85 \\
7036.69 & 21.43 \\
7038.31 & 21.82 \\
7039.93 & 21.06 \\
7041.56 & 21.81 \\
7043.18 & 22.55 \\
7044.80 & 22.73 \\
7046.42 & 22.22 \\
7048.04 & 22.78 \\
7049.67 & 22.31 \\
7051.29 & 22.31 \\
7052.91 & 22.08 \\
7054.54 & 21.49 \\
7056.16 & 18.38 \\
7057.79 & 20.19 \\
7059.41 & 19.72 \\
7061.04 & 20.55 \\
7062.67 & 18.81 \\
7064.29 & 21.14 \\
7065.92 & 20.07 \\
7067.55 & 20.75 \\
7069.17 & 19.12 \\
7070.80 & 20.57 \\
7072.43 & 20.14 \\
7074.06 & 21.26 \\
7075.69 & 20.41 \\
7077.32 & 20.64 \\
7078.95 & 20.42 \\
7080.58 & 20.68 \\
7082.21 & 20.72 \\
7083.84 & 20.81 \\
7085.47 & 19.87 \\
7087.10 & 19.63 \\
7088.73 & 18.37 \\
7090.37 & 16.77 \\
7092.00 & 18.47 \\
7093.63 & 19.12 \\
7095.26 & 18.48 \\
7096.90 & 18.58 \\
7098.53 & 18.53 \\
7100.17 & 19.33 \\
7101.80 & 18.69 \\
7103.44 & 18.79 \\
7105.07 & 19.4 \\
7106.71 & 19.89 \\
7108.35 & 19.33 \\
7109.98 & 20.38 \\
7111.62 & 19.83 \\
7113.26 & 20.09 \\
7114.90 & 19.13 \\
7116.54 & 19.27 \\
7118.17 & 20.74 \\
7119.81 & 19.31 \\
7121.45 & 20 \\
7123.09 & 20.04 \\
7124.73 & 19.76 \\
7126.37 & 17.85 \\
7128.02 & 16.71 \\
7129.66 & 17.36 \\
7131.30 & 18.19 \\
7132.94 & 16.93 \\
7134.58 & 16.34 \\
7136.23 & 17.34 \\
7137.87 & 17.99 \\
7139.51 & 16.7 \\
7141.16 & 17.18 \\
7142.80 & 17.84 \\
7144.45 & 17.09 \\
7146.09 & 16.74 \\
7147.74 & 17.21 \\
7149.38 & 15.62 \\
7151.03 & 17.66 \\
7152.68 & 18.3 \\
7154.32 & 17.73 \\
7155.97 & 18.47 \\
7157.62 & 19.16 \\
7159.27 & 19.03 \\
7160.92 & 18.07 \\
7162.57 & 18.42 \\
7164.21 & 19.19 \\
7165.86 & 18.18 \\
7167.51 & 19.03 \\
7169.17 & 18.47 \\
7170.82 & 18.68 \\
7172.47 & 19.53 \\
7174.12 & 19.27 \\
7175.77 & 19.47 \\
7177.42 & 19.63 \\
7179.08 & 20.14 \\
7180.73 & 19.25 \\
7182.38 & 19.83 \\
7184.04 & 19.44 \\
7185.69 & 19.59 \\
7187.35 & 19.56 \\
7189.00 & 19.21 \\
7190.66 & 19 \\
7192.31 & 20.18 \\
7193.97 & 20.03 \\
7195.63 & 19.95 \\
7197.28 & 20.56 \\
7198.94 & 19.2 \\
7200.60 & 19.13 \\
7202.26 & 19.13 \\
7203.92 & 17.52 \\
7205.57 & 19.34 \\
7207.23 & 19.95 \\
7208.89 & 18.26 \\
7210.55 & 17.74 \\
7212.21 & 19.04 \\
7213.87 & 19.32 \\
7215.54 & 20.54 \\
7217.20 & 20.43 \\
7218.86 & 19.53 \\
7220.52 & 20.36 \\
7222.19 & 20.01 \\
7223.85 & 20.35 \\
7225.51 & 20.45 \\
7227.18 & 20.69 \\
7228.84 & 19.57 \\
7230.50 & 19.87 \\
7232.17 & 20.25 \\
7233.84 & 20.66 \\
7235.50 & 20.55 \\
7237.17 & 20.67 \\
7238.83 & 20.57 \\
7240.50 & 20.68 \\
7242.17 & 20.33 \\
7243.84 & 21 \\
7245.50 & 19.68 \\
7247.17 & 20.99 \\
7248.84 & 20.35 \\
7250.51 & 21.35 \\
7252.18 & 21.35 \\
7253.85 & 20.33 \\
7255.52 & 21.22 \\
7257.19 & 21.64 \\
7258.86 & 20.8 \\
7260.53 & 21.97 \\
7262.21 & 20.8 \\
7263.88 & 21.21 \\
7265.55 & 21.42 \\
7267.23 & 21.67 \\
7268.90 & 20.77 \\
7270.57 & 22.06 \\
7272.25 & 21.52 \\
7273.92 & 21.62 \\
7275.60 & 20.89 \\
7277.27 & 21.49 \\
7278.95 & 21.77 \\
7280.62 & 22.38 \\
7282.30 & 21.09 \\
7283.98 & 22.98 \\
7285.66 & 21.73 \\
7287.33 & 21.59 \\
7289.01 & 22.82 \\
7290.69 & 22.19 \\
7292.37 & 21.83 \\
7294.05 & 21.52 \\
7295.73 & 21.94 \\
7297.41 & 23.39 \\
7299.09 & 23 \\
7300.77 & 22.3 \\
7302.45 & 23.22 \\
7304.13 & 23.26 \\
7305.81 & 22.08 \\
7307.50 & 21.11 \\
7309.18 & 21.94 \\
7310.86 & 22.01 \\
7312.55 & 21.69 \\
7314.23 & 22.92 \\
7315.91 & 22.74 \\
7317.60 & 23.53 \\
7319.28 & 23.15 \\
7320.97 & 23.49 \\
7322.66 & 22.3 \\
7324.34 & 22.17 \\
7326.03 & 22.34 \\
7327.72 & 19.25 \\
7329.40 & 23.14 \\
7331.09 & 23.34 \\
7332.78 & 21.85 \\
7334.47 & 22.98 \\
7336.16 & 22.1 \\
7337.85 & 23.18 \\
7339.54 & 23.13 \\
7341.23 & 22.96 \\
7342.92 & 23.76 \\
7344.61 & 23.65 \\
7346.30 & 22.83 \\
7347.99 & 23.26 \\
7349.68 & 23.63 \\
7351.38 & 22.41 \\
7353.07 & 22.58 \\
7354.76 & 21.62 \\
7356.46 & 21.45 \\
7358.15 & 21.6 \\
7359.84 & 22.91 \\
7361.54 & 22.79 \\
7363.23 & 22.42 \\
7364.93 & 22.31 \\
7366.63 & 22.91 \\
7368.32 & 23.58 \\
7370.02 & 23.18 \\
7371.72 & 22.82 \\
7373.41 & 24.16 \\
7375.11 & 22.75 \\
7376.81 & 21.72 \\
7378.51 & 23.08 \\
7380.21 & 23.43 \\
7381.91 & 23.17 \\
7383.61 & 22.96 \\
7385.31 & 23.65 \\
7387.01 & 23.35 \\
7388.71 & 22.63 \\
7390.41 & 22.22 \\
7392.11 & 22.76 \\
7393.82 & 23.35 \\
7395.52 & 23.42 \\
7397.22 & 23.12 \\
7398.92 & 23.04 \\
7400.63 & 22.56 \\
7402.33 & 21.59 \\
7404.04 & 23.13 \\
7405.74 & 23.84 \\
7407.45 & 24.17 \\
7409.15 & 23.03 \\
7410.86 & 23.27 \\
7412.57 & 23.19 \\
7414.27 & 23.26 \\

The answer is 1.12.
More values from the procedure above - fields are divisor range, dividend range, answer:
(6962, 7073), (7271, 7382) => 1.19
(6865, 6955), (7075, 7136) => 1.14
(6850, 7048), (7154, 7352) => 1.20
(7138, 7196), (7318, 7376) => 1.28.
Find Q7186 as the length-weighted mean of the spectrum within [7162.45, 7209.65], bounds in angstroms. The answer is 19.3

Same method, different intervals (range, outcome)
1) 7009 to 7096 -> 20.6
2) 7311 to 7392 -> 22.7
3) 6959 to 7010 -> 20.1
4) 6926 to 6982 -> 19.6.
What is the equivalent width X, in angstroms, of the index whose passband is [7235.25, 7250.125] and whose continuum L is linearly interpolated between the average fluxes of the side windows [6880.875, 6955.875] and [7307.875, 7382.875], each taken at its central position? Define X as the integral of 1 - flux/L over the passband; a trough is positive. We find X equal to 0.7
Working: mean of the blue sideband 18.1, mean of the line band 20.6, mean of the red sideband 22.7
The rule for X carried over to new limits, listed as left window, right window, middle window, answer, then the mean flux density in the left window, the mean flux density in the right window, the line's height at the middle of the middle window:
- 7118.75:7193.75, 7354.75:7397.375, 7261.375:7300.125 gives -1.6 angstroms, 18.5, 22.8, 20.9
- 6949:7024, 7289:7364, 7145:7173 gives 4.2 angstroms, 20.2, 22.5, 21.4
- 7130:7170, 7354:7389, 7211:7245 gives -1.2 angstroms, 17.8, 22.8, 19.5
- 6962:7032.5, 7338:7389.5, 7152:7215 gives 7.4 angstroms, 20.4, 22.9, 21.6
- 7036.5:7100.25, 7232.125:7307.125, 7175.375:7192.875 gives 1.2 angstroms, 20.4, 21.5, 21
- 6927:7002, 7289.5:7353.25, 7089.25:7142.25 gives 5.8 angstroms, 19.7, 22.6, 20.9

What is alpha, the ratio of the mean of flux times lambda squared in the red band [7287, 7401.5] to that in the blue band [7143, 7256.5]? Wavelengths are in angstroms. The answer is 1.21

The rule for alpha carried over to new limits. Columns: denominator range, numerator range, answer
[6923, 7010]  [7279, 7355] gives 1.26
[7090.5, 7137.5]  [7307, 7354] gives 1.28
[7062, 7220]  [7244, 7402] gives 1.23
